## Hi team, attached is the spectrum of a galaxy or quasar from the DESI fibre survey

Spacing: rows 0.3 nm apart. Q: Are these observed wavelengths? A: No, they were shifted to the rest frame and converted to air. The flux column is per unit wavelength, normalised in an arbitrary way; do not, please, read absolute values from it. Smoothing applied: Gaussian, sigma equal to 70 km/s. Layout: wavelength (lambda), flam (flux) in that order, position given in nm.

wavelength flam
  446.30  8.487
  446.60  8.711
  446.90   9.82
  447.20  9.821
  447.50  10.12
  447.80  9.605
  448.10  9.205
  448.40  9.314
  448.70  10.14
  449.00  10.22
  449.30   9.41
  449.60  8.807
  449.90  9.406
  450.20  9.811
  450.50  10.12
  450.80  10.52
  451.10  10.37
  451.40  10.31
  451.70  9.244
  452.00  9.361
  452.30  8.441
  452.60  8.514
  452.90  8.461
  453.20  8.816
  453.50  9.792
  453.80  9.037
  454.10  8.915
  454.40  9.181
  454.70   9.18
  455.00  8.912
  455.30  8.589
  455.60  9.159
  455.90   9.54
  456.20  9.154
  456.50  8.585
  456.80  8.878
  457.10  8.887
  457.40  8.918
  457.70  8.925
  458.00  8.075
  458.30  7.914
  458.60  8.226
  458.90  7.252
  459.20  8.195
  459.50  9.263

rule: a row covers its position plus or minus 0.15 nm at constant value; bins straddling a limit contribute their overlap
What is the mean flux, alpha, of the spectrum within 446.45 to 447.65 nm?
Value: 9.62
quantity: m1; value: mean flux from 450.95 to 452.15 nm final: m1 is 9.82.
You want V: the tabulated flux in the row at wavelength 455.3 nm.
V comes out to 8.589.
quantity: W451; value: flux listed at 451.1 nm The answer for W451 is 10.37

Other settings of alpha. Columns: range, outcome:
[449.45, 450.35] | 9.34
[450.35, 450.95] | 10.3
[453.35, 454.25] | 9.25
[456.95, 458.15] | 8.7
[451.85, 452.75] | 8.77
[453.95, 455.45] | 8.96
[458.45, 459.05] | 7.74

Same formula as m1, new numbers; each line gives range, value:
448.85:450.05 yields 9.46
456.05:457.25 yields 8.88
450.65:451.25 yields 10.4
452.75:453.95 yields 9.03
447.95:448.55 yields 9.26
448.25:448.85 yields 9.73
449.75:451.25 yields 10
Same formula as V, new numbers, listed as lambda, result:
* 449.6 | 8.807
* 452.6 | 8.514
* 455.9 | 9.54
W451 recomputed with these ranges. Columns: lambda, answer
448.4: 9.314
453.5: 9.792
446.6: 8.711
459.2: 8.195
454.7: 9.18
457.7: 8.925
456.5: 8.585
